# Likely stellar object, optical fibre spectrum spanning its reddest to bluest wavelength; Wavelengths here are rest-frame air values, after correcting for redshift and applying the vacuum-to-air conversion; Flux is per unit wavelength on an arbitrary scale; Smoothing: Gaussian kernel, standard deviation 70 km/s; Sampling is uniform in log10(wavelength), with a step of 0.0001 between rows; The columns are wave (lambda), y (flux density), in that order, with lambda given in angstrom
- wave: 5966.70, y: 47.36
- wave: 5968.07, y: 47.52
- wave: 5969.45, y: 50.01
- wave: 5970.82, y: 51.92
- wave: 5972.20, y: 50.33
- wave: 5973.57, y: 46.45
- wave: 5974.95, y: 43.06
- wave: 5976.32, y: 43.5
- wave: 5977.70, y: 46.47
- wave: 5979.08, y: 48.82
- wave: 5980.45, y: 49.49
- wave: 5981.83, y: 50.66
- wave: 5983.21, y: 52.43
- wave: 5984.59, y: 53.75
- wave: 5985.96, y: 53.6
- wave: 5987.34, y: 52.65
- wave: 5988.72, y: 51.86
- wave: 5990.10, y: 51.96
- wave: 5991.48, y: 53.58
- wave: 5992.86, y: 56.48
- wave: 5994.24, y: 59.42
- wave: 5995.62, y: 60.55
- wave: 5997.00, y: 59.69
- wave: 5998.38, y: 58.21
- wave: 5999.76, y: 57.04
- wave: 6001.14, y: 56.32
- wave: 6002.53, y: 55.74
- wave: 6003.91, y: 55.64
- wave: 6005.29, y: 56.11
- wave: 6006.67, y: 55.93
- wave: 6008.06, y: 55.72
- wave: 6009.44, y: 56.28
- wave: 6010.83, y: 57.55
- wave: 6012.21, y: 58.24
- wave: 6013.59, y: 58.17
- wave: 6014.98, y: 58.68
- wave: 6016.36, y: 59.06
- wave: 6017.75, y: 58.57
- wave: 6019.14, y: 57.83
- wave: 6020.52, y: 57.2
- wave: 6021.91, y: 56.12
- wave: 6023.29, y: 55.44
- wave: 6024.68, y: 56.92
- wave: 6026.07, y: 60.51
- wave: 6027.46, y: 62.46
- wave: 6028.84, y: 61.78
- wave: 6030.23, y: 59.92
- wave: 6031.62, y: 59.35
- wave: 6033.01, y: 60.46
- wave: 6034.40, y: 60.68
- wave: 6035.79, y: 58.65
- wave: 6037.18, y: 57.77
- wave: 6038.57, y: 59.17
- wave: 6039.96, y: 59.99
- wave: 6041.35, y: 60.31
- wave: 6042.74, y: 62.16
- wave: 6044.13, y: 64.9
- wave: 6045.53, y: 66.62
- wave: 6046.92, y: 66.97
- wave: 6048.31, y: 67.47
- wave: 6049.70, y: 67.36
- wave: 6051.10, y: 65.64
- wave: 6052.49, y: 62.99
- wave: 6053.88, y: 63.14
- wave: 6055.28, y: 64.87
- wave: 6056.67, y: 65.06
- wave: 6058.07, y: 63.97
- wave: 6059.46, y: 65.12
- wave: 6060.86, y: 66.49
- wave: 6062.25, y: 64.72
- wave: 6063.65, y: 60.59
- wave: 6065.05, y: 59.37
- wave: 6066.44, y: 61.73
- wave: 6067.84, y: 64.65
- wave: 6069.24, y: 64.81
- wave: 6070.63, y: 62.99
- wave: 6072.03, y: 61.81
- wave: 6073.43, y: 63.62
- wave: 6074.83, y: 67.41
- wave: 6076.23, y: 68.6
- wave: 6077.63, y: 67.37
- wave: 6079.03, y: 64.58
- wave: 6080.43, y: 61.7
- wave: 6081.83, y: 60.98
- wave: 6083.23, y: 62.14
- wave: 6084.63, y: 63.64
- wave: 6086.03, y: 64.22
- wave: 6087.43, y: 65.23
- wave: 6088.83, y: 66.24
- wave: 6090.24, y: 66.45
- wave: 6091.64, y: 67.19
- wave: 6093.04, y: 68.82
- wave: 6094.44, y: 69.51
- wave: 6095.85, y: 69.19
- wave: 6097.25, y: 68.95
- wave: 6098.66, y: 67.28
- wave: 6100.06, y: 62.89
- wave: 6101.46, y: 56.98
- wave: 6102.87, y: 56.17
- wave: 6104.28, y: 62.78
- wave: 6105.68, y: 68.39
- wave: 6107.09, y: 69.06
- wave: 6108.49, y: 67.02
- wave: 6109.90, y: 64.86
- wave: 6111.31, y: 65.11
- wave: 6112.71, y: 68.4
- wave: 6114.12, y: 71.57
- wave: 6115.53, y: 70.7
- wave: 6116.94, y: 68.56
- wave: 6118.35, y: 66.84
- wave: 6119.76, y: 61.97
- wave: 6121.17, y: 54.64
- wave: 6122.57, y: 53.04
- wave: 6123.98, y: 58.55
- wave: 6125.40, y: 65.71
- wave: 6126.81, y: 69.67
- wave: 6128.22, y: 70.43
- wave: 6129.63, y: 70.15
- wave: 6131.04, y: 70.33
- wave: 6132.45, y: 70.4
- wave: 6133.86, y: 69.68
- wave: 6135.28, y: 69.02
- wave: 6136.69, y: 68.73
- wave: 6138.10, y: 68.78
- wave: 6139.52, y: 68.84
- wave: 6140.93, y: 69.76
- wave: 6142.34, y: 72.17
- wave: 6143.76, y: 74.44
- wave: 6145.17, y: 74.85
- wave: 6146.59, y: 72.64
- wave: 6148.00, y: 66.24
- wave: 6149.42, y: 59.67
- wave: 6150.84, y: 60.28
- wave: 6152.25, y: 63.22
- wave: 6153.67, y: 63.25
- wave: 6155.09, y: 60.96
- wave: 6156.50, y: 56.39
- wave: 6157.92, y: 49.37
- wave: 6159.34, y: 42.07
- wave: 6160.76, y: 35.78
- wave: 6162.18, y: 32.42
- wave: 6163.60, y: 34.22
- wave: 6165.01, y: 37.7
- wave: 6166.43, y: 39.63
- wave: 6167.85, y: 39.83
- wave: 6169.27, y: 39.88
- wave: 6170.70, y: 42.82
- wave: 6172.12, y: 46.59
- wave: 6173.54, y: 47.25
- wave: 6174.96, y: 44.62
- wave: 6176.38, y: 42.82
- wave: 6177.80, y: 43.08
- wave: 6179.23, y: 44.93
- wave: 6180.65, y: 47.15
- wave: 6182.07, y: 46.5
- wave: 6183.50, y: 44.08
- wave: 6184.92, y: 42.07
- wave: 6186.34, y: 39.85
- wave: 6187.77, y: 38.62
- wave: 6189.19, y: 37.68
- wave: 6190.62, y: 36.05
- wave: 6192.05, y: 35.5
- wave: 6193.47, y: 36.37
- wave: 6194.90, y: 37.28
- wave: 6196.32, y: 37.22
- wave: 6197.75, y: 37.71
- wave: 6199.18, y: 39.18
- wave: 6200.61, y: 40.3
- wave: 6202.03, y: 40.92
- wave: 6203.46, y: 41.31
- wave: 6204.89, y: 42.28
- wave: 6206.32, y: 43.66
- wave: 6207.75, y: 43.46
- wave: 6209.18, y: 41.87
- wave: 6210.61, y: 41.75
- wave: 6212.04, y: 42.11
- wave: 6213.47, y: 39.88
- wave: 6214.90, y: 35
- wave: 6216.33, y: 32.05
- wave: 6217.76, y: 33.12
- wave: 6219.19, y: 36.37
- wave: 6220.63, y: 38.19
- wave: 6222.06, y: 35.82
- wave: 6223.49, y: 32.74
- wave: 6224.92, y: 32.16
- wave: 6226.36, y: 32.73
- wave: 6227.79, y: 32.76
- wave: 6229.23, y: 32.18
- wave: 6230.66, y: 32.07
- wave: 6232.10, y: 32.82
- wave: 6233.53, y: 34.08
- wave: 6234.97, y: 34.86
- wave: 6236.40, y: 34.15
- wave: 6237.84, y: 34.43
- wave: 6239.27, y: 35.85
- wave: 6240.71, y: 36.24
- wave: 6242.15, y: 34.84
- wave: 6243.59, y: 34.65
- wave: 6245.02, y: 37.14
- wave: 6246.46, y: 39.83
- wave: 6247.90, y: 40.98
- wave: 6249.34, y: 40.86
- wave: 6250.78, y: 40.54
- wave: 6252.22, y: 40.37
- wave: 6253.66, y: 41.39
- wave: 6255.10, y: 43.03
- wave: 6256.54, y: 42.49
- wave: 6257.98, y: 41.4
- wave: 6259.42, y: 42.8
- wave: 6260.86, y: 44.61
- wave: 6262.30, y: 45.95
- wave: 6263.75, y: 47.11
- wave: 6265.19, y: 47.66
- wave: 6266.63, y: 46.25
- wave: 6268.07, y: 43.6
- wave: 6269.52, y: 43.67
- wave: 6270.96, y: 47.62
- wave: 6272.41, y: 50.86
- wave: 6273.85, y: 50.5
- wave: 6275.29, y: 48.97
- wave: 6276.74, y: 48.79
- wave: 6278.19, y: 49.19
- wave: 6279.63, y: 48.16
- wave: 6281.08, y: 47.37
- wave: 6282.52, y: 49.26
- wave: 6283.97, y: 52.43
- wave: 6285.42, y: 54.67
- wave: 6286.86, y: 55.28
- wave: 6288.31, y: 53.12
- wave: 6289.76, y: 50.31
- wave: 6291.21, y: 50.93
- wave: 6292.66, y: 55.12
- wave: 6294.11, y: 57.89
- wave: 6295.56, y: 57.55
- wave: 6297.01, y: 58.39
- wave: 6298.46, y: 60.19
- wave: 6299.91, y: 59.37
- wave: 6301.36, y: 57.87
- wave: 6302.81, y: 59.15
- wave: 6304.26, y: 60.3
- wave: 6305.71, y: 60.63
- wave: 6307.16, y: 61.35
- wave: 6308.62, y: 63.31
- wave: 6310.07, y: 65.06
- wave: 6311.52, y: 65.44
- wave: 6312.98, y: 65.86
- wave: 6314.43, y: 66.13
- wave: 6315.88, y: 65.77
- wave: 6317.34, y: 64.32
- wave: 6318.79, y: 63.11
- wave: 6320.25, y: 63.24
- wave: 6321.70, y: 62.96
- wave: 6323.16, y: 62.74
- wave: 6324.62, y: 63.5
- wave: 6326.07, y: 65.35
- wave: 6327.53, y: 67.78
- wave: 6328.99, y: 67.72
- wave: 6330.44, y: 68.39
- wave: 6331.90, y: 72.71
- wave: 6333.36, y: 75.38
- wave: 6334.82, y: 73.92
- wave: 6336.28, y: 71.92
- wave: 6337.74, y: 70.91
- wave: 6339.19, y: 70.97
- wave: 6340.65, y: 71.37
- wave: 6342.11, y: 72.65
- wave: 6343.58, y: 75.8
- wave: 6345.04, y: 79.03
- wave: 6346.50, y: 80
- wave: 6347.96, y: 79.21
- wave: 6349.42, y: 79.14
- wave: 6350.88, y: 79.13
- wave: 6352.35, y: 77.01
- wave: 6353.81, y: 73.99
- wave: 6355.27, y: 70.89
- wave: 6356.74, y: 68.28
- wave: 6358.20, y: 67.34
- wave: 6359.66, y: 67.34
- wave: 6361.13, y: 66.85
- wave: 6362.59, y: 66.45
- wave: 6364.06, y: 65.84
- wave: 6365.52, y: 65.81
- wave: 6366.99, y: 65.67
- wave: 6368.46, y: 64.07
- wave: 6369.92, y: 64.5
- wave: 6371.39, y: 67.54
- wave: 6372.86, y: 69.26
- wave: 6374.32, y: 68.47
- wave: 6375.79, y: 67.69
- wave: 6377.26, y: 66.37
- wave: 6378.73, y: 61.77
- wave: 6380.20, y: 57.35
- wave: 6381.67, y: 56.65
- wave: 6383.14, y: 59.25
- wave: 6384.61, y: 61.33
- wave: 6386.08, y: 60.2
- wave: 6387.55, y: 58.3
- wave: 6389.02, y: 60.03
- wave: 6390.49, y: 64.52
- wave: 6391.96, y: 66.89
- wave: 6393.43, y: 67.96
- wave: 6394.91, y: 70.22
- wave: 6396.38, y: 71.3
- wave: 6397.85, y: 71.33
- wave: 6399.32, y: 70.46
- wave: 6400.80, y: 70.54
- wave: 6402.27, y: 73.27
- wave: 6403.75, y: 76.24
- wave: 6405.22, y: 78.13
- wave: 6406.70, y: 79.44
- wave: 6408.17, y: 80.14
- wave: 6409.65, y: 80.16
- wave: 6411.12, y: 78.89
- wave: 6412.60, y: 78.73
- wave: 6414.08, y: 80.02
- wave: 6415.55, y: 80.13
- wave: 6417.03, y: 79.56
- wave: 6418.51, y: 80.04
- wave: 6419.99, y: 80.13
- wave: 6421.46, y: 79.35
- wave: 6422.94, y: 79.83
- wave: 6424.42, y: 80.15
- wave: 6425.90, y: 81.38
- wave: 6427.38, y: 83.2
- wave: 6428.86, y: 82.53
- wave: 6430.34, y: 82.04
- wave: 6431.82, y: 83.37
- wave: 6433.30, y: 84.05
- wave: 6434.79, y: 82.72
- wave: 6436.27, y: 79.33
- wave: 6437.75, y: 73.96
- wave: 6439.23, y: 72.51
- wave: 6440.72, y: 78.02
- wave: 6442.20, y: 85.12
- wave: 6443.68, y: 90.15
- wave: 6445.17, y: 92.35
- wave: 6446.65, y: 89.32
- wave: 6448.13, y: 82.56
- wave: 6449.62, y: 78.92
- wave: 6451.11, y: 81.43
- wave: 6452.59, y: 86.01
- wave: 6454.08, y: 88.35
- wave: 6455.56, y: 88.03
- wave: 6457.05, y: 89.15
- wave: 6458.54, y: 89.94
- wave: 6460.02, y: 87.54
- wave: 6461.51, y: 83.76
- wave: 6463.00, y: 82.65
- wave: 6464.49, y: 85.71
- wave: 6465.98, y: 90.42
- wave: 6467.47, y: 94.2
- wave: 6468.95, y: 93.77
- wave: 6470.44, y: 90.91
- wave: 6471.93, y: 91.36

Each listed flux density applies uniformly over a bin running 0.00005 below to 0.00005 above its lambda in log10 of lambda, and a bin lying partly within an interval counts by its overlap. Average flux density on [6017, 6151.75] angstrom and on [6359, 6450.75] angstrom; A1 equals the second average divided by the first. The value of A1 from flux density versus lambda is 1.1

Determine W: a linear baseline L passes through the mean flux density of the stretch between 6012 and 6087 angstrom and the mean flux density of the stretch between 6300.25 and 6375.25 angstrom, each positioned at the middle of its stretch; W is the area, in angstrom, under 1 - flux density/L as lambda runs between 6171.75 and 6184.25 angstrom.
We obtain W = 3.8 angstrom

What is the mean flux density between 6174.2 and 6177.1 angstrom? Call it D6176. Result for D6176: 43.9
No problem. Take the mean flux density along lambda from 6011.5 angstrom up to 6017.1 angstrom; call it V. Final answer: 58.6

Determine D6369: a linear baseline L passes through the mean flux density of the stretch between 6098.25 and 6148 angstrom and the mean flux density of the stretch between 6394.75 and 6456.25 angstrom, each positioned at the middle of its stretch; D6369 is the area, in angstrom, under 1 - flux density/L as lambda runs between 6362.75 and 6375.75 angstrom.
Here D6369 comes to 1.9 angstrom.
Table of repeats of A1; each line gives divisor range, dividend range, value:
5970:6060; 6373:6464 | 1.33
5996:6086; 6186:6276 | 0.64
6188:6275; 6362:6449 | 1.88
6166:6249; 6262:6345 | 1.54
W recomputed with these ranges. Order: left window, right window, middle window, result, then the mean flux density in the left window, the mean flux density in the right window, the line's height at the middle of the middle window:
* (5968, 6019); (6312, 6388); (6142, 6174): 4.18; 53.9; 68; 60.4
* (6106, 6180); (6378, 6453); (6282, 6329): 6.01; 58.8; 75.7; 68.9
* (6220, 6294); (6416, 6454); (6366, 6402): 2.80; 42.6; 82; 70.7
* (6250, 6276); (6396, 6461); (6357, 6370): 0.13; 44.9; 81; 66.8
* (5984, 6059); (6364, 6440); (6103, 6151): -3.21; 59.2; 72.4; 62.9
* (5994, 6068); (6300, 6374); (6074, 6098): -1.61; 60.5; 68.2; 61.8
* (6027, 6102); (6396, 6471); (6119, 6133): 0.52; 63.9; 82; 66.9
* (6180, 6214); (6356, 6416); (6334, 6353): -4.01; 40.5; 68.6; 62.3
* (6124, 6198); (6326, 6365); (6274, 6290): 3.61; 52.7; 72.1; 65.4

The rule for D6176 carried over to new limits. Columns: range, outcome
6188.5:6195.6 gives 36.5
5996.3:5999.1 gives 59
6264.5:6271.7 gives 45.7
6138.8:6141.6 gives 69.2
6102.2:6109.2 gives 64.7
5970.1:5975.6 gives 48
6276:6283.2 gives 48.5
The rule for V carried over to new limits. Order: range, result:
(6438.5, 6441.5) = 75.3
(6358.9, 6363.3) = 66.9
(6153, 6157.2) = 60.2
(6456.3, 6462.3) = 87.5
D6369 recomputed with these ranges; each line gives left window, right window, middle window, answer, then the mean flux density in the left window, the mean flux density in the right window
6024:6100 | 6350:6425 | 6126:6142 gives -1.07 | 63.8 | 70.5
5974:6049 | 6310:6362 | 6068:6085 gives -1.30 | 57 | 70.1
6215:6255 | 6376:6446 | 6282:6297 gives -1.91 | 35.8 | 74.7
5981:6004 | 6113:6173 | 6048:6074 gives -3.08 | 55.2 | 59.6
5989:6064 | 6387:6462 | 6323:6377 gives 3.63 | 60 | 79.1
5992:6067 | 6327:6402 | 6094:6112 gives -0.87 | 60.3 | 68.8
